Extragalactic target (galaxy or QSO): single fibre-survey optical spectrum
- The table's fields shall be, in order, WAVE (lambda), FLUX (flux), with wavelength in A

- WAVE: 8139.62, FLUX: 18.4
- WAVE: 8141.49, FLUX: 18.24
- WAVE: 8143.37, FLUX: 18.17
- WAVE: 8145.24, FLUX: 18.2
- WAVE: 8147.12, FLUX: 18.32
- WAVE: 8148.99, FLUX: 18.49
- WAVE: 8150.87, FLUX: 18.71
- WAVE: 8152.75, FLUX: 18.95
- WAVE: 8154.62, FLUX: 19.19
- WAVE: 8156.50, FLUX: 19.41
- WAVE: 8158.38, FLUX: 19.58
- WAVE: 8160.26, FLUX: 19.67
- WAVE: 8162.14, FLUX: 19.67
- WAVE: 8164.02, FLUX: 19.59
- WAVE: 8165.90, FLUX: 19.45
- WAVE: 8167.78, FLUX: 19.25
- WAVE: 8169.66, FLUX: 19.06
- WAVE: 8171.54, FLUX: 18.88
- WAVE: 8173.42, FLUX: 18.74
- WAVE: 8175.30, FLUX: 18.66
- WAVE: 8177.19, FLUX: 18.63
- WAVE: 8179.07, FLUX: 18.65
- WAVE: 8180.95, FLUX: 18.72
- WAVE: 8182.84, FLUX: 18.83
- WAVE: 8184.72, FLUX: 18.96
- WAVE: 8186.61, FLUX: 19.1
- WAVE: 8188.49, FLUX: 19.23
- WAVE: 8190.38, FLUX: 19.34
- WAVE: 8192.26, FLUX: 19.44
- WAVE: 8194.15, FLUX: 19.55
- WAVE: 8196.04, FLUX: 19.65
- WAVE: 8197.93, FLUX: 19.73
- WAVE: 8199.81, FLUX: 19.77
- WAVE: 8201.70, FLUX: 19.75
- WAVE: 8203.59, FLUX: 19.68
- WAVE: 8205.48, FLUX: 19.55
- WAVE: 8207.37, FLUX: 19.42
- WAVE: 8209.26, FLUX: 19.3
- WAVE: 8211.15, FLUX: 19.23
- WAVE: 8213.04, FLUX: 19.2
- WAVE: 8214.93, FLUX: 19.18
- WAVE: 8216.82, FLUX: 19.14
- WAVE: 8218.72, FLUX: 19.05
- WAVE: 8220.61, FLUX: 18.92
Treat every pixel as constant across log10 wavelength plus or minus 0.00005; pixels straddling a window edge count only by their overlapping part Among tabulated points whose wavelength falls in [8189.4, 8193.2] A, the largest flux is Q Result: 19.44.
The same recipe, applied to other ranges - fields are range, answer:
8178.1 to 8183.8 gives 18.83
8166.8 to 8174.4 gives 19.25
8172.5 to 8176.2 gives 18.74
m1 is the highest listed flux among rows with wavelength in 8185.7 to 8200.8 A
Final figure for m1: 19.77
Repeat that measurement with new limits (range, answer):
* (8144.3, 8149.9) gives 18.49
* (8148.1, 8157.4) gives 19.41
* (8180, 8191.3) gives 19.34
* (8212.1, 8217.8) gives 19.2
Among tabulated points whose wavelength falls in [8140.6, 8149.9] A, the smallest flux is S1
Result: 18.17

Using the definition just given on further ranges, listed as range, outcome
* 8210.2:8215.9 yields 19.18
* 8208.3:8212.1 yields 19.23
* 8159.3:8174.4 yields 18.74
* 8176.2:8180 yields 18.63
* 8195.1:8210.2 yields 19.3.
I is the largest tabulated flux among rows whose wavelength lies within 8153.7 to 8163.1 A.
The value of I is 19.67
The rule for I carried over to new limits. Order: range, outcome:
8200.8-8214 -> 19.75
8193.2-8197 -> 19.65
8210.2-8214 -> 19.23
